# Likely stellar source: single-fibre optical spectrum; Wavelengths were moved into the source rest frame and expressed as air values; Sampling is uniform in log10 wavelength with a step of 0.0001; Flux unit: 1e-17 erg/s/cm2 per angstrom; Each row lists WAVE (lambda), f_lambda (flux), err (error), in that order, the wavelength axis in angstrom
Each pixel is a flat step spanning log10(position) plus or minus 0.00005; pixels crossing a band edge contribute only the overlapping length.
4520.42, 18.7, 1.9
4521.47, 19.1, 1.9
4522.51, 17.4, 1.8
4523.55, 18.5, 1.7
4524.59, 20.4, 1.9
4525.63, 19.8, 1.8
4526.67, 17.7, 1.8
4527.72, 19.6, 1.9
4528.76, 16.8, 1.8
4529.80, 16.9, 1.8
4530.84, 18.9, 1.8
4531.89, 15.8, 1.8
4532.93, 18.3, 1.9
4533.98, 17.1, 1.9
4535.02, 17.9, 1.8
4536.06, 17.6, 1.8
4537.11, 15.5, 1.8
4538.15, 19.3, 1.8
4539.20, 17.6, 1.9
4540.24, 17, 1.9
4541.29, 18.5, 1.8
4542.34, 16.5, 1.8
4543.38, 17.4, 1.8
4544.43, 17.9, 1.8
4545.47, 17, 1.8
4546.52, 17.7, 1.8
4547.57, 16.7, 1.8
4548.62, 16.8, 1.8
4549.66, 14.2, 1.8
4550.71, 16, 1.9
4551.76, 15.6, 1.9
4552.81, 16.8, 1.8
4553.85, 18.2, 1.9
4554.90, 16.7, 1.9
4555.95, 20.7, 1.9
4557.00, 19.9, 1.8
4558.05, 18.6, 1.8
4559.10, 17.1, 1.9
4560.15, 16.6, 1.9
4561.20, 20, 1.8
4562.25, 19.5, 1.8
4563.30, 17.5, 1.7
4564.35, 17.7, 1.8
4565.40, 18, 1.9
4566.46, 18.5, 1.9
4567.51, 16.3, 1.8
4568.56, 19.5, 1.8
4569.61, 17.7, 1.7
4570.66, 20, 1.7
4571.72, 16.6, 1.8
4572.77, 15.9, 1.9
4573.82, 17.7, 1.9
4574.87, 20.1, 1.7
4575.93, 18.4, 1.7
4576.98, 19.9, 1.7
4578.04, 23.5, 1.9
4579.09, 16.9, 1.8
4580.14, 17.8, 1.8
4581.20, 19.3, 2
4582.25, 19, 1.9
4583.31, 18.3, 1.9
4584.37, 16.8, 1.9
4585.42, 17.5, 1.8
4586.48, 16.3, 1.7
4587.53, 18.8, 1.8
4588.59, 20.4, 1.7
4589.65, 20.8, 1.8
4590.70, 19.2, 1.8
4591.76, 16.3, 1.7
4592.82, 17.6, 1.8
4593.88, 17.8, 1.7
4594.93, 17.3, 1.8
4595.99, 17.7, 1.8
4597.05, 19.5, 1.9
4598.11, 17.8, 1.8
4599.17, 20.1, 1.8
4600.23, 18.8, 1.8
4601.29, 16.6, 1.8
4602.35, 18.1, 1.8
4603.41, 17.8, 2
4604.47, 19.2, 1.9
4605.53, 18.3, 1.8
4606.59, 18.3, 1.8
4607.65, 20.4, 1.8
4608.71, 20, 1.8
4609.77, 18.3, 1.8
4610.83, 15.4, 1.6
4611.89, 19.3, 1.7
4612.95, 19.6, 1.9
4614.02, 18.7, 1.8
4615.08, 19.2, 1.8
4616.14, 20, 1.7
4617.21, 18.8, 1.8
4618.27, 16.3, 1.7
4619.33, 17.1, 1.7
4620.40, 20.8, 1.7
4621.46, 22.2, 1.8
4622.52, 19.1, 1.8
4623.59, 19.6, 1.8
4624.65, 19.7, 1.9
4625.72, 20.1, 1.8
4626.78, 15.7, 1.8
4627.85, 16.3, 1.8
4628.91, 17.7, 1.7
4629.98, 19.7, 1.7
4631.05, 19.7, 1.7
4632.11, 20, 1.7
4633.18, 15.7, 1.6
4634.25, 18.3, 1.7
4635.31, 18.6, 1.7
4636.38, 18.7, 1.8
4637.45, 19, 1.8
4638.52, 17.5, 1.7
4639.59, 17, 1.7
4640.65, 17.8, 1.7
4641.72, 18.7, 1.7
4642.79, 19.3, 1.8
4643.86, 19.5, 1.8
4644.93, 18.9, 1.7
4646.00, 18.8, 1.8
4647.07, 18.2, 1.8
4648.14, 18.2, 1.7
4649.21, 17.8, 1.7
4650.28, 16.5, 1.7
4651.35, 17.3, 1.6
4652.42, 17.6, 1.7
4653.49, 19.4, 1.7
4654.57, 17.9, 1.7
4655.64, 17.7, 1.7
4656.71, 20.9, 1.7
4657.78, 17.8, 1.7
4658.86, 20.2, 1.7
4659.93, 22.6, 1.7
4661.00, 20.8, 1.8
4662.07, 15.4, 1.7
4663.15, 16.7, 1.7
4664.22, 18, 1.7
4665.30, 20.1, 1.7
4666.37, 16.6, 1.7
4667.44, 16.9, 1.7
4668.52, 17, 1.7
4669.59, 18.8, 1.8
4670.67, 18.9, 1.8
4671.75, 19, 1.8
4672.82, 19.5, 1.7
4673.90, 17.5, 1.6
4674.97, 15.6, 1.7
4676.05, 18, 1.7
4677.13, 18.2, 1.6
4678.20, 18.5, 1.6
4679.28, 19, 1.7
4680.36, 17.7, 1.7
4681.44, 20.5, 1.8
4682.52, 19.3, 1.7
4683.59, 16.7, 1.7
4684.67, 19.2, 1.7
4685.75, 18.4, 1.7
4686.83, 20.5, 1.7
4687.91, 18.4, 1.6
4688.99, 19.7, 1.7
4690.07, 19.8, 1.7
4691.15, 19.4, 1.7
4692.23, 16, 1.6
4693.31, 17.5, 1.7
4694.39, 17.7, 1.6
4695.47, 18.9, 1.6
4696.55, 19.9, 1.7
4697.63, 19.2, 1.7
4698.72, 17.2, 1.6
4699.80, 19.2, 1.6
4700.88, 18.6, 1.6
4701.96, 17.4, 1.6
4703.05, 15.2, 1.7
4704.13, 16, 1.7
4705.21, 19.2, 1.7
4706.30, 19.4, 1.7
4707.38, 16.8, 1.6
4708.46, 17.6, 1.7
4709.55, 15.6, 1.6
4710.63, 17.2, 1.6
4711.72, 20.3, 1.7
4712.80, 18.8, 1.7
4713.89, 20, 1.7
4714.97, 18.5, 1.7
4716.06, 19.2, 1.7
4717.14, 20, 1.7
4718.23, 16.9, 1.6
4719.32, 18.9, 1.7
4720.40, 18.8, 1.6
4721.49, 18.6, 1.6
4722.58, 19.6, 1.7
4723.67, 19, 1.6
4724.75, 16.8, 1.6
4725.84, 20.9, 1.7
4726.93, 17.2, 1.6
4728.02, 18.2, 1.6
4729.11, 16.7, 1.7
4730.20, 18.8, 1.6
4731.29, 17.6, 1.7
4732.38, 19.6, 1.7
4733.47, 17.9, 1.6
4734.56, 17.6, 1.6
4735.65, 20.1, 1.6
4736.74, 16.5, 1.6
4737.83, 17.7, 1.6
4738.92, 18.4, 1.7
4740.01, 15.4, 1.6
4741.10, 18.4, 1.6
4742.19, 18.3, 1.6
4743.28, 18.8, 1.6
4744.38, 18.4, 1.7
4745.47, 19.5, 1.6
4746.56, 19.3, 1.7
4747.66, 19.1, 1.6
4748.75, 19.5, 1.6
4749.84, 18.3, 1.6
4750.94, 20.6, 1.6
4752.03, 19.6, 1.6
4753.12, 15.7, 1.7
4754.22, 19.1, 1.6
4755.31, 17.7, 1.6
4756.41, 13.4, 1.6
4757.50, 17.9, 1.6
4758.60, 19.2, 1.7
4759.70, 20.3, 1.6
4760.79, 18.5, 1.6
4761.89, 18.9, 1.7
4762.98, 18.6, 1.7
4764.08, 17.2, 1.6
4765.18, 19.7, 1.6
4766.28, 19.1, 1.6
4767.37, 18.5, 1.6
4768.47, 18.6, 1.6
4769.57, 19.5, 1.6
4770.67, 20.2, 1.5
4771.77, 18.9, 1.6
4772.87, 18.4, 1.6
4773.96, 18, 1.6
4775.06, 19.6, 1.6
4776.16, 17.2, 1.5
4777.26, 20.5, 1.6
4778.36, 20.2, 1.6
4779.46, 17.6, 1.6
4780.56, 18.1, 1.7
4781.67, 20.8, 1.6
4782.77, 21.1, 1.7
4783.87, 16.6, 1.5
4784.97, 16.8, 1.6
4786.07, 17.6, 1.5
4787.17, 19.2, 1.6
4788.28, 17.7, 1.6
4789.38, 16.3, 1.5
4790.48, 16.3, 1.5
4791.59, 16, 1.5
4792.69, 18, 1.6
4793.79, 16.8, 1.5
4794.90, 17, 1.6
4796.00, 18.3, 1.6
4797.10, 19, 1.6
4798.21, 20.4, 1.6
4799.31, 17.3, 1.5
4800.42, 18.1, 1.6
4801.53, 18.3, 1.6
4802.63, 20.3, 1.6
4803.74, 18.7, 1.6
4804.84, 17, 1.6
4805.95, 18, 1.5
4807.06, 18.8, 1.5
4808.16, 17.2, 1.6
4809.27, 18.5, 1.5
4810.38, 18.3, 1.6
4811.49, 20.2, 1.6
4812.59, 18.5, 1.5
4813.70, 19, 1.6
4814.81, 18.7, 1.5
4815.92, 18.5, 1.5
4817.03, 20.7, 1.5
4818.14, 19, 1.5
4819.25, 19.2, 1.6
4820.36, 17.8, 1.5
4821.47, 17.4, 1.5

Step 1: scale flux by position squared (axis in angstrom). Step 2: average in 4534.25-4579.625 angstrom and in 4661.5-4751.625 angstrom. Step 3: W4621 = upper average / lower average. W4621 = 1.1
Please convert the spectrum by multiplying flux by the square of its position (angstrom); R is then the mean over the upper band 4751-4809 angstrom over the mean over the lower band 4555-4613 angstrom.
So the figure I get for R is 1.1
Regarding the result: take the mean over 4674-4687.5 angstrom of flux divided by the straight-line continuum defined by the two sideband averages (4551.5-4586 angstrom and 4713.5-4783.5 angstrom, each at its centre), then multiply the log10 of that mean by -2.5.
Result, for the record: 0.00 mag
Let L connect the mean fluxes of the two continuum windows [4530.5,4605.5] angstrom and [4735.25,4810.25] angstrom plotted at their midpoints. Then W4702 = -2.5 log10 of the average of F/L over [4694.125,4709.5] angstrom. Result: 0.02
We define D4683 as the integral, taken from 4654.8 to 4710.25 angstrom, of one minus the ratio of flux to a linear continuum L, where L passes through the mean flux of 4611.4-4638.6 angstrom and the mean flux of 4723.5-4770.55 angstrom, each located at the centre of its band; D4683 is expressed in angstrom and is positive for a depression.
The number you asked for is 0.8 angstrom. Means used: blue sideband 18.8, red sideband 18.4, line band 18.3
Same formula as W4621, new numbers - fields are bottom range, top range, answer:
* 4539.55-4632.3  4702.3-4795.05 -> 1.07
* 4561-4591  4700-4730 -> 1.04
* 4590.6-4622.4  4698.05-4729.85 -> 1.03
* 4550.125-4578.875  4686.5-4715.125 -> 1.06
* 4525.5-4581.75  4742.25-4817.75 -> 1.14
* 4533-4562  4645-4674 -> 1.11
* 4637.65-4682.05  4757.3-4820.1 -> 1.07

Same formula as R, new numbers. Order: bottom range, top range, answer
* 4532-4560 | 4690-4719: 1.12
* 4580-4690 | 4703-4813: 1.05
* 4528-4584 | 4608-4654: 1.07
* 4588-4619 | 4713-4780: 1.06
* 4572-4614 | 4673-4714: 1.03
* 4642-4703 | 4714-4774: 1.03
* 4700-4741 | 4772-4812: 1.04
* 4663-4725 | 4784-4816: 1.03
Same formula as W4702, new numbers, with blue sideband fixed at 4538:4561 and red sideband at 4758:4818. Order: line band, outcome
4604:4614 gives -0.06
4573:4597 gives -0.06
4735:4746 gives 0.01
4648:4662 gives -0.05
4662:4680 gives 0.00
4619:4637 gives -0.06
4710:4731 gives -0.02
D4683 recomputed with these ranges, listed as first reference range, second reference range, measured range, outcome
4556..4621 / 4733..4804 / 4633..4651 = 0.2 angstrom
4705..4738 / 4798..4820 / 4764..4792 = 0.2 angstrom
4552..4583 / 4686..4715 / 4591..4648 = -0.5 angstrom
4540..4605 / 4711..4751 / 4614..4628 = -0.5 angstrom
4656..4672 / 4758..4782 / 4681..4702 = 0.0 angstrom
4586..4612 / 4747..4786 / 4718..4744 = 0.5 angstrom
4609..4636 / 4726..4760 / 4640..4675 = 0.3 angstrom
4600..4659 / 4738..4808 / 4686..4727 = 0.0 angstrom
